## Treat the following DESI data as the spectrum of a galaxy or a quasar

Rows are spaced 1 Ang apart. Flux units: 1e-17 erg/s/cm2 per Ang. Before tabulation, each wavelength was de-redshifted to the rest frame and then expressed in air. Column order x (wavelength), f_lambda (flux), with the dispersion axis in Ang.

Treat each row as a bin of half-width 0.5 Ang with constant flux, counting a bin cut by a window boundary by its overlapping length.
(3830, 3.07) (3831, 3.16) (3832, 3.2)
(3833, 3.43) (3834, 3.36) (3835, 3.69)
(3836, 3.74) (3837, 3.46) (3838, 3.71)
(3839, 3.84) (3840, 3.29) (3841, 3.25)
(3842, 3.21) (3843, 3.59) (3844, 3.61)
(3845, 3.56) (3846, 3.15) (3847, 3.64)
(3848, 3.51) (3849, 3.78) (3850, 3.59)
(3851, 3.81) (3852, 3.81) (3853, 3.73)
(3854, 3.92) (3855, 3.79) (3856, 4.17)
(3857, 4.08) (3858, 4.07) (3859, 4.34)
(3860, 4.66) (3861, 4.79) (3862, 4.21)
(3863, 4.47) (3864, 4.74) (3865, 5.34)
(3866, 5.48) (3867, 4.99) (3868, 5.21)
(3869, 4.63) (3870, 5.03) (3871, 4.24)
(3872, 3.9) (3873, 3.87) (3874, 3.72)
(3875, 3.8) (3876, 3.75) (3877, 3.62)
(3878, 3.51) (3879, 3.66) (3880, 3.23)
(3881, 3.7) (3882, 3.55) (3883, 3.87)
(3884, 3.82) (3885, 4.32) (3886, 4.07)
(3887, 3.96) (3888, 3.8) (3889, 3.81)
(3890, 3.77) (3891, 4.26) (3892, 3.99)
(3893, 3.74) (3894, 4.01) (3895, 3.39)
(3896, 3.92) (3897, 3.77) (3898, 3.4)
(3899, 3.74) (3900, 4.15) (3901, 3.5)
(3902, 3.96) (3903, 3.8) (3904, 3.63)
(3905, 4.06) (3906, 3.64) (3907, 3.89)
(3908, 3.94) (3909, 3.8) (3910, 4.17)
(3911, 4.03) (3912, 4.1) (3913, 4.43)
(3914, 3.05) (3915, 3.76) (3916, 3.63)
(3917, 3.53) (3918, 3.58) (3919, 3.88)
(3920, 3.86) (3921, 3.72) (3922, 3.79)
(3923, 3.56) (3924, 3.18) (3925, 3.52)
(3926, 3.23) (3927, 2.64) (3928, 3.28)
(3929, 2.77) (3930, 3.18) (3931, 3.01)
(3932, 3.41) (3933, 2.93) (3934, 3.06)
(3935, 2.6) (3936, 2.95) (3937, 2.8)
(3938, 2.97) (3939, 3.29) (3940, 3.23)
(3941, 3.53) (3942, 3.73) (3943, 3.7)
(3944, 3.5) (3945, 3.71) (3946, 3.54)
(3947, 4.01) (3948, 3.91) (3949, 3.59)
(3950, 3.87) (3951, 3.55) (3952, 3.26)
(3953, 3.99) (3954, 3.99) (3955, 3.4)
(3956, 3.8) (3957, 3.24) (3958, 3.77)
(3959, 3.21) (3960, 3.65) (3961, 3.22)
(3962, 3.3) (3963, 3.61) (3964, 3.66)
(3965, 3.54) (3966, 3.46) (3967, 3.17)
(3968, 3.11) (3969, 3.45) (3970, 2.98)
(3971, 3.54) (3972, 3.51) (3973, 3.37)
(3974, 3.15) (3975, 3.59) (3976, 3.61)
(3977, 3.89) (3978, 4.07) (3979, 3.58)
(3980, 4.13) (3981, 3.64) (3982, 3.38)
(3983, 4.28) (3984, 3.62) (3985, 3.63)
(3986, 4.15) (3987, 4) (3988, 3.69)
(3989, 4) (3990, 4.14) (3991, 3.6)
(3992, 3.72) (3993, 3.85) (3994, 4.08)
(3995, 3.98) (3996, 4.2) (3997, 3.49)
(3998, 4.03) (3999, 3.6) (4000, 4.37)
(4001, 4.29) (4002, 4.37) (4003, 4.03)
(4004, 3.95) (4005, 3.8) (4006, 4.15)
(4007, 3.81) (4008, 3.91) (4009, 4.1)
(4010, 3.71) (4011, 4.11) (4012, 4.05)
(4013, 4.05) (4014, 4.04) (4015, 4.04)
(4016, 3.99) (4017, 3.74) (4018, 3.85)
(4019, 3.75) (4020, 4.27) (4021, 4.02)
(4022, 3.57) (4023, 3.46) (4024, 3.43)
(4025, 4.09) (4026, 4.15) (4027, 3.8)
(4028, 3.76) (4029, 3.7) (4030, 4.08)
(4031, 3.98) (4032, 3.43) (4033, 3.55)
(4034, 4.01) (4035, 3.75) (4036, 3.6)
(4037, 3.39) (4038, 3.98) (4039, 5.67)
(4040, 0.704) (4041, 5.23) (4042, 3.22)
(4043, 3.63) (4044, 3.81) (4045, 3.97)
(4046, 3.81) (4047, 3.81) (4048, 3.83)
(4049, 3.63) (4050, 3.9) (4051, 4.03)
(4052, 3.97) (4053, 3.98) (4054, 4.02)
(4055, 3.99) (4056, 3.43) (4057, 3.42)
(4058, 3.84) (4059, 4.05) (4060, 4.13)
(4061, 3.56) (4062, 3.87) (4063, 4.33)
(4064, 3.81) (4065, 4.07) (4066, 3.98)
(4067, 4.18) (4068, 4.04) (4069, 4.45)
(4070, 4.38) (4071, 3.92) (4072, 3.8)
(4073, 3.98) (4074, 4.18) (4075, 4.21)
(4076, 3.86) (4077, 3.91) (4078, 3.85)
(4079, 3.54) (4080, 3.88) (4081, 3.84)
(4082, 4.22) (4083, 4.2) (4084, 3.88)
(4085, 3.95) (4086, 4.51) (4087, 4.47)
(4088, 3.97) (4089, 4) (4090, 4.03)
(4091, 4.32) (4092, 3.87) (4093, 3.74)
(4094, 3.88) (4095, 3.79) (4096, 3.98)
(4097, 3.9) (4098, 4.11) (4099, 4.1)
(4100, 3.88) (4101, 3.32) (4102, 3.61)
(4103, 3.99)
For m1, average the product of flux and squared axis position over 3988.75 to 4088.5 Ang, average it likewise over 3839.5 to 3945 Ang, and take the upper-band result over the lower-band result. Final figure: 1.1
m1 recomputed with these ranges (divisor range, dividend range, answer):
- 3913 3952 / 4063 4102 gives 1.26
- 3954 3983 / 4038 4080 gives 1.16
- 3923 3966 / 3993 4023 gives 1.21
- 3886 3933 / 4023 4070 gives 1.12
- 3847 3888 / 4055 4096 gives 1.08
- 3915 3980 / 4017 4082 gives 1.18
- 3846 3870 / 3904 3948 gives 0.84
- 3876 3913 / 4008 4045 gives 1.07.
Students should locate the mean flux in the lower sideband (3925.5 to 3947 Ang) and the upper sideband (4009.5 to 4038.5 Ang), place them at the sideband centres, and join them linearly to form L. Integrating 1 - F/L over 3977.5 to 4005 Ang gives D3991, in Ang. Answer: -2.4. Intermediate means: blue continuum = 3.21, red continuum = 3.84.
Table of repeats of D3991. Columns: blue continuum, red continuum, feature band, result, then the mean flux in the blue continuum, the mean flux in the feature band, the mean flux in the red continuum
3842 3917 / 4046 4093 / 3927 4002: 7.5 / 3.96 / 3.57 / 3.98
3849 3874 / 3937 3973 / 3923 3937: 2.5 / 4.34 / 3.07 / 3.5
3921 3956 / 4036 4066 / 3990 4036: -2.8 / 3.38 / 3.9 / 3.83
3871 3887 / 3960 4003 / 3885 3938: 2.1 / 3.78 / 3.61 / 3.72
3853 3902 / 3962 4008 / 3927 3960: 4.1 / 4.07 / 3.39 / 3.76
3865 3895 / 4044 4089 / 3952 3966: 1.6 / 4.06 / 3.55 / 3.97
